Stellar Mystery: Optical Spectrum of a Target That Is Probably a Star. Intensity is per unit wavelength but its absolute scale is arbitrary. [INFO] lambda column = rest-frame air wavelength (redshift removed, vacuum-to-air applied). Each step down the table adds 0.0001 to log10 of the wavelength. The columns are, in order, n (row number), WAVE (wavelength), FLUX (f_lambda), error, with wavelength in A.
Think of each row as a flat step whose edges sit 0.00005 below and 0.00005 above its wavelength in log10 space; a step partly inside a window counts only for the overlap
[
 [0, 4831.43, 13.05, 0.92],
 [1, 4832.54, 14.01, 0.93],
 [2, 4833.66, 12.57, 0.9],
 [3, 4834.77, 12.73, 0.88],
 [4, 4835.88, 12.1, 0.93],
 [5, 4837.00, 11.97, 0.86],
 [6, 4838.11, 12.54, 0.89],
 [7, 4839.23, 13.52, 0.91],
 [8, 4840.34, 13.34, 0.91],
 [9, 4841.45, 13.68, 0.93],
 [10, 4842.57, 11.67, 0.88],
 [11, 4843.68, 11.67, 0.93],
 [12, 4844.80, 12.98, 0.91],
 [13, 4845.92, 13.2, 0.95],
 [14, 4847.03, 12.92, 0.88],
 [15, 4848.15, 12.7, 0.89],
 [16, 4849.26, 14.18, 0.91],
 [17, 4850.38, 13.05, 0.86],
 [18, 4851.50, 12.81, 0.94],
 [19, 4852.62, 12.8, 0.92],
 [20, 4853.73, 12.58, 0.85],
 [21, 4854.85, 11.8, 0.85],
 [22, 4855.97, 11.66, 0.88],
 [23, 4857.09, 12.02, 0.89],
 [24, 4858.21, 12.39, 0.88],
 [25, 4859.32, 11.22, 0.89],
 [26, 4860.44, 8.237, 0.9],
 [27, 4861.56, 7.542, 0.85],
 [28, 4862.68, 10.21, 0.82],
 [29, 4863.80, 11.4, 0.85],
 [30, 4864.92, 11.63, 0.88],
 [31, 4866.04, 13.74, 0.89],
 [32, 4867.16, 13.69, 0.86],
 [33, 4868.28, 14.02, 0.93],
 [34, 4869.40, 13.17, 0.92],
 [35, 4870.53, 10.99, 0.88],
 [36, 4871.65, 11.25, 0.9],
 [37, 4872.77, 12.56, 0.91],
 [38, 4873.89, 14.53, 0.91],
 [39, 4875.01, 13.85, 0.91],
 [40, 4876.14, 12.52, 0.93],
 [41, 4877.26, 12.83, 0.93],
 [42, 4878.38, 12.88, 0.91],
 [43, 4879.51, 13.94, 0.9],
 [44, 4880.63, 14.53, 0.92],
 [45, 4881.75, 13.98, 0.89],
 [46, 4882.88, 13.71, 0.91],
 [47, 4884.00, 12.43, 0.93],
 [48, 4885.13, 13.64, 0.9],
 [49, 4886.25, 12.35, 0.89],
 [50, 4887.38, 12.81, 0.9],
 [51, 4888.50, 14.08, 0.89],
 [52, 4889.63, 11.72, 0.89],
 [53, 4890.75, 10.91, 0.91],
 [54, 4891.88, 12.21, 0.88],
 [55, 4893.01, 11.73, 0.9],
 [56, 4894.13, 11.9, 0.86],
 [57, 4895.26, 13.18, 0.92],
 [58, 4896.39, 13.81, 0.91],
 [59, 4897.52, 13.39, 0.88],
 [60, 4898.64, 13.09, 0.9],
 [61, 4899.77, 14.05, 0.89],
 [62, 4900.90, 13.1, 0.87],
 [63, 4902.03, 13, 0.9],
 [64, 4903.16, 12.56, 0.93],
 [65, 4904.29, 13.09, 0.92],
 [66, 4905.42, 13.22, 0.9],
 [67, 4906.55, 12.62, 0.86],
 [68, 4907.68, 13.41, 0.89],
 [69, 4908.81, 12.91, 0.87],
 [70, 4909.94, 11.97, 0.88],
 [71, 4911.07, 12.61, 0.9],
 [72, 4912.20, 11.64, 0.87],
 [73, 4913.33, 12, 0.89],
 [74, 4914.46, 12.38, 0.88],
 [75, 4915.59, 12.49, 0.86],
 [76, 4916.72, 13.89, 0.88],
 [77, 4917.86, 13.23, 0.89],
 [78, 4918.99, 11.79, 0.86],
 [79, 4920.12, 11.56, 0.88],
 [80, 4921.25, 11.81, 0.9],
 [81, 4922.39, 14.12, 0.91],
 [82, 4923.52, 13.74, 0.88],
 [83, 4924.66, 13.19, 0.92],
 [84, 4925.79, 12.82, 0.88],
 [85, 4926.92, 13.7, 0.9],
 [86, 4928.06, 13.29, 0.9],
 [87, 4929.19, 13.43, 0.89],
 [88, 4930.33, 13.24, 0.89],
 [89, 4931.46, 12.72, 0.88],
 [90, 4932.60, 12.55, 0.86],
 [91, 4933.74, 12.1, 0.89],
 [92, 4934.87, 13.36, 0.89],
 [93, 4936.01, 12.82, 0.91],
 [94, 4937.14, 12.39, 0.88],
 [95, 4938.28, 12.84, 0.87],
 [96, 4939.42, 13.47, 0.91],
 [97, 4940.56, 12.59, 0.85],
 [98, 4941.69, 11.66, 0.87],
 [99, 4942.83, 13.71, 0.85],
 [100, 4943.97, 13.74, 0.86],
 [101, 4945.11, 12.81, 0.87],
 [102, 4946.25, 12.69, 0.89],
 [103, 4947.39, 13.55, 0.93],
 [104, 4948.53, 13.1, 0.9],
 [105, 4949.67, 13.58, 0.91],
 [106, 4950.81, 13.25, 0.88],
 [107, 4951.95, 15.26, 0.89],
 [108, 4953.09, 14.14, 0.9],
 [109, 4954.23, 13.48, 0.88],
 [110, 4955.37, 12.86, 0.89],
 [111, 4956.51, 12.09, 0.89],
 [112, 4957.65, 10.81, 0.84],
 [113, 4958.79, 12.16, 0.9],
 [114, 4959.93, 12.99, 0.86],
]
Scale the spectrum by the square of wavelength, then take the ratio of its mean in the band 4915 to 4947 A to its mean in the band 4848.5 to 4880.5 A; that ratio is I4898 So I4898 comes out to 1.1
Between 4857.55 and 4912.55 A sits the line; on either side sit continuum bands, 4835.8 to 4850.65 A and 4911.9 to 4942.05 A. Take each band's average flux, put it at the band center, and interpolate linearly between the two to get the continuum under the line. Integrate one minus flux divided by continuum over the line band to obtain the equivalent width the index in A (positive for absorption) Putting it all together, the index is 1.01 A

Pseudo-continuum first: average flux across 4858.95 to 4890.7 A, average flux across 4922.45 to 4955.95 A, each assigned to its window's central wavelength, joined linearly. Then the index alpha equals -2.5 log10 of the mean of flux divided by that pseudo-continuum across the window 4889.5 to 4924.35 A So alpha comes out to 0.01 mag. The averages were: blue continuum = 12.5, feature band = 12.7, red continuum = 13.2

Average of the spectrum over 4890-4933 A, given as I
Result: 12.8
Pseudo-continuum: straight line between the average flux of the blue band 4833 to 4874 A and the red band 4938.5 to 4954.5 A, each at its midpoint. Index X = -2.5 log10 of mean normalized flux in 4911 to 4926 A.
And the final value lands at 0.03 mag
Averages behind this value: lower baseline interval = 12.3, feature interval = 12.7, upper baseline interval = 13.3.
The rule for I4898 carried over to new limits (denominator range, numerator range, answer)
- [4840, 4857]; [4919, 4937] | 1.05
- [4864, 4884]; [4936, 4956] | 1.04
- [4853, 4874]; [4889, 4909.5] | 1.10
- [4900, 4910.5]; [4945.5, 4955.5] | 1.07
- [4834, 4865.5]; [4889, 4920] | 1.07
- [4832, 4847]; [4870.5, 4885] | 1.05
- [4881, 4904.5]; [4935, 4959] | 1.03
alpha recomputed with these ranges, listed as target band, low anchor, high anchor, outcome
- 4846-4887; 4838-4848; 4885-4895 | 0.007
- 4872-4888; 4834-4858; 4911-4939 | -0.049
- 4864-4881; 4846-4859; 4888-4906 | -0.026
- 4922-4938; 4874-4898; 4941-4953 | 0.014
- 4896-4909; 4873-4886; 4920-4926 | 0.002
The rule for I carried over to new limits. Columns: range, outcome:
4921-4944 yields 13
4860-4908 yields 12.6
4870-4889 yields 13.1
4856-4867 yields 11.1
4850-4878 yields 12.1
